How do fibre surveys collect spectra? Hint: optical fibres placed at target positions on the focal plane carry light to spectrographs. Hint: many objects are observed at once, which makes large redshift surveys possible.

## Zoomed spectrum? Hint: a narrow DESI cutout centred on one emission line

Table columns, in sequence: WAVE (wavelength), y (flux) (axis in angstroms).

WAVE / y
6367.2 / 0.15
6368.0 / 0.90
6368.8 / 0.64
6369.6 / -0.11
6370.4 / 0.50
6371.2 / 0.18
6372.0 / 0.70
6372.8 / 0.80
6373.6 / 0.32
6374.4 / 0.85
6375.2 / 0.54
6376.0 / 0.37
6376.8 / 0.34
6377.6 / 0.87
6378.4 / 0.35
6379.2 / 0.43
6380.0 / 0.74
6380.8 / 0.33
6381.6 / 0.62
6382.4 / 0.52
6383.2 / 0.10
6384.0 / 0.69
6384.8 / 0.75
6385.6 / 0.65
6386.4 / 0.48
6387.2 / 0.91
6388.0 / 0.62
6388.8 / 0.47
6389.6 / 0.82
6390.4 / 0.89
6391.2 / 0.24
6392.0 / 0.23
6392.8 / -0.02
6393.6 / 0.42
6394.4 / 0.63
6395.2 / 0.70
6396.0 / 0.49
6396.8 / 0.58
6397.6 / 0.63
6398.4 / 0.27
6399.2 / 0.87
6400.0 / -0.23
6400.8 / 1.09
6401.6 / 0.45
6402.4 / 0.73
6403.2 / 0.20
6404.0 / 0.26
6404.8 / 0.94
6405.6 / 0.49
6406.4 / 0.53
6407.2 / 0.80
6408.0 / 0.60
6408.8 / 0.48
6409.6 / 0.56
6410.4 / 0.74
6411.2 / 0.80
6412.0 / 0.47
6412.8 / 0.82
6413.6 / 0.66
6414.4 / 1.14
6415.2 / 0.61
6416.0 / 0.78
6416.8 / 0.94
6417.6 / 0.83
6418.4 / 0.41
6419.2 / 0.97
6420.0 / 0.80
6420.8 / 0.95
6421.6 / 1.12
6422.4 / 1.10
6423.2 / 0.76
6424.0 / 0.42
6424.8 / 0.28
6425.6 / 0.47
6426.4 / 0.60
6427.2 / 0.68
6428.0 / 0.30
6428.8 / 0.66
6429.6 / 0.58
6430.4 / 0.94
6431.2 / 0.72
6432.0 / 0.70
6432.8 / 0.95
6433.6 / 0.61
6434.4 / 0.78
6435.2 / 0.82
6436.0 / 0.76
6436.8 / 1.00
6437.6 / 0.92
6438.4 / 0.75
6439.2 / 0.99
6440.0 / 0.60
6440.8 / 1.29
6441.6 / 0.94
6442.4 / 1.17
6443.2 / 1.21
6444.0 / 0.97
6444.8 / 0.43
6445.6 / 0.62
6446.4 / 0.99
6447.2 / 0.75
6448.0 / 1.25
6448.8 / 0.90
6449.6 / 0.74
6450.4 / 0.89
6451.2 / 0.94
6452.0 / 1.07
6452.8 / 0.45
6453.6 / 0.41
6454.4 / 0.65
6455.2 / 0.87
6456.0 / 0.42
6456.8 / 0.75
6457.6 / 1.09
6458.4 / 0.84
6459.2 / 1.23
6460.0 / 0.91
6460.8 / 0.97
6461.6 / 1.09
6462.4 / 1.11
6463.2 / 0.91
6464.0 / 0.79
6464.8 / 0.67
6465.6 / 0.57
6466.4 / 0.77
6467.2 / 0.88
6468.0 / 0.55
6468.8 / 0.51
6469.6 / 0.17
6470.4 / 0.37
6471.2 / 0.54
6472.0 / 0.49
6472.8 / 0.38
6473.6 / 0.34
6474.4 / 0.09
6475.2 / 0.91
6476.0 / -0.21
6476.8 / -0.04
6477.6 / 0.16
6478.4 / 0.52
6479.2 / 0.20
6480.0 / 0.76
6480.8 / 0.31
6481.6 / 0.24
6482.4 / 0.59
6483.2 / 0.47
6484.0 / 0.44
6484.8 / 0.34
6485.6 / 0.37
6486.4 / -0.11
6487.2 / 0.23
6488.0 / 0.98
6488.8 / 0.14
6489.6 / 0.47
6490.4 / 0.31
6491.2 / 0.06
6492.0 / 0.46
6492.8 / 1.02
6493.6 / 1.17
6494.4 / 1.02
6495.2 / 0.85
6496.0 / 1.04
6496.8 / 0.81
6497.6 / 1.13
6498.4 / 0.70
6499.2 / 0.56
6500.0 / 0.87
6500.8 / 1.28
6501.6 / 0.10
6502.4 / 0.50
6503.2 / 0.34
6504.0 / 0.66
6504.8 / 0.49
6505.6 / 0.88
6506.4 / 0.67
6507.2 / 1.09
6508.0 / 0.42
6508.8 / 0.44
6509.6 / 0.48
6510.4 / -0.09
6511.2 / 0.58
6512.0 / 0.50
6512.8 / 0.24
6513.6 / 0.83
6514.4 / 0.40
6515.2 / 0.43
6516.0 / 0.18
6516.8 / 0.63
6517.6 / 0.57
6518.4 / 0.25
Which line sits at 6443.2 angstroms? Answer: C IV 1549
